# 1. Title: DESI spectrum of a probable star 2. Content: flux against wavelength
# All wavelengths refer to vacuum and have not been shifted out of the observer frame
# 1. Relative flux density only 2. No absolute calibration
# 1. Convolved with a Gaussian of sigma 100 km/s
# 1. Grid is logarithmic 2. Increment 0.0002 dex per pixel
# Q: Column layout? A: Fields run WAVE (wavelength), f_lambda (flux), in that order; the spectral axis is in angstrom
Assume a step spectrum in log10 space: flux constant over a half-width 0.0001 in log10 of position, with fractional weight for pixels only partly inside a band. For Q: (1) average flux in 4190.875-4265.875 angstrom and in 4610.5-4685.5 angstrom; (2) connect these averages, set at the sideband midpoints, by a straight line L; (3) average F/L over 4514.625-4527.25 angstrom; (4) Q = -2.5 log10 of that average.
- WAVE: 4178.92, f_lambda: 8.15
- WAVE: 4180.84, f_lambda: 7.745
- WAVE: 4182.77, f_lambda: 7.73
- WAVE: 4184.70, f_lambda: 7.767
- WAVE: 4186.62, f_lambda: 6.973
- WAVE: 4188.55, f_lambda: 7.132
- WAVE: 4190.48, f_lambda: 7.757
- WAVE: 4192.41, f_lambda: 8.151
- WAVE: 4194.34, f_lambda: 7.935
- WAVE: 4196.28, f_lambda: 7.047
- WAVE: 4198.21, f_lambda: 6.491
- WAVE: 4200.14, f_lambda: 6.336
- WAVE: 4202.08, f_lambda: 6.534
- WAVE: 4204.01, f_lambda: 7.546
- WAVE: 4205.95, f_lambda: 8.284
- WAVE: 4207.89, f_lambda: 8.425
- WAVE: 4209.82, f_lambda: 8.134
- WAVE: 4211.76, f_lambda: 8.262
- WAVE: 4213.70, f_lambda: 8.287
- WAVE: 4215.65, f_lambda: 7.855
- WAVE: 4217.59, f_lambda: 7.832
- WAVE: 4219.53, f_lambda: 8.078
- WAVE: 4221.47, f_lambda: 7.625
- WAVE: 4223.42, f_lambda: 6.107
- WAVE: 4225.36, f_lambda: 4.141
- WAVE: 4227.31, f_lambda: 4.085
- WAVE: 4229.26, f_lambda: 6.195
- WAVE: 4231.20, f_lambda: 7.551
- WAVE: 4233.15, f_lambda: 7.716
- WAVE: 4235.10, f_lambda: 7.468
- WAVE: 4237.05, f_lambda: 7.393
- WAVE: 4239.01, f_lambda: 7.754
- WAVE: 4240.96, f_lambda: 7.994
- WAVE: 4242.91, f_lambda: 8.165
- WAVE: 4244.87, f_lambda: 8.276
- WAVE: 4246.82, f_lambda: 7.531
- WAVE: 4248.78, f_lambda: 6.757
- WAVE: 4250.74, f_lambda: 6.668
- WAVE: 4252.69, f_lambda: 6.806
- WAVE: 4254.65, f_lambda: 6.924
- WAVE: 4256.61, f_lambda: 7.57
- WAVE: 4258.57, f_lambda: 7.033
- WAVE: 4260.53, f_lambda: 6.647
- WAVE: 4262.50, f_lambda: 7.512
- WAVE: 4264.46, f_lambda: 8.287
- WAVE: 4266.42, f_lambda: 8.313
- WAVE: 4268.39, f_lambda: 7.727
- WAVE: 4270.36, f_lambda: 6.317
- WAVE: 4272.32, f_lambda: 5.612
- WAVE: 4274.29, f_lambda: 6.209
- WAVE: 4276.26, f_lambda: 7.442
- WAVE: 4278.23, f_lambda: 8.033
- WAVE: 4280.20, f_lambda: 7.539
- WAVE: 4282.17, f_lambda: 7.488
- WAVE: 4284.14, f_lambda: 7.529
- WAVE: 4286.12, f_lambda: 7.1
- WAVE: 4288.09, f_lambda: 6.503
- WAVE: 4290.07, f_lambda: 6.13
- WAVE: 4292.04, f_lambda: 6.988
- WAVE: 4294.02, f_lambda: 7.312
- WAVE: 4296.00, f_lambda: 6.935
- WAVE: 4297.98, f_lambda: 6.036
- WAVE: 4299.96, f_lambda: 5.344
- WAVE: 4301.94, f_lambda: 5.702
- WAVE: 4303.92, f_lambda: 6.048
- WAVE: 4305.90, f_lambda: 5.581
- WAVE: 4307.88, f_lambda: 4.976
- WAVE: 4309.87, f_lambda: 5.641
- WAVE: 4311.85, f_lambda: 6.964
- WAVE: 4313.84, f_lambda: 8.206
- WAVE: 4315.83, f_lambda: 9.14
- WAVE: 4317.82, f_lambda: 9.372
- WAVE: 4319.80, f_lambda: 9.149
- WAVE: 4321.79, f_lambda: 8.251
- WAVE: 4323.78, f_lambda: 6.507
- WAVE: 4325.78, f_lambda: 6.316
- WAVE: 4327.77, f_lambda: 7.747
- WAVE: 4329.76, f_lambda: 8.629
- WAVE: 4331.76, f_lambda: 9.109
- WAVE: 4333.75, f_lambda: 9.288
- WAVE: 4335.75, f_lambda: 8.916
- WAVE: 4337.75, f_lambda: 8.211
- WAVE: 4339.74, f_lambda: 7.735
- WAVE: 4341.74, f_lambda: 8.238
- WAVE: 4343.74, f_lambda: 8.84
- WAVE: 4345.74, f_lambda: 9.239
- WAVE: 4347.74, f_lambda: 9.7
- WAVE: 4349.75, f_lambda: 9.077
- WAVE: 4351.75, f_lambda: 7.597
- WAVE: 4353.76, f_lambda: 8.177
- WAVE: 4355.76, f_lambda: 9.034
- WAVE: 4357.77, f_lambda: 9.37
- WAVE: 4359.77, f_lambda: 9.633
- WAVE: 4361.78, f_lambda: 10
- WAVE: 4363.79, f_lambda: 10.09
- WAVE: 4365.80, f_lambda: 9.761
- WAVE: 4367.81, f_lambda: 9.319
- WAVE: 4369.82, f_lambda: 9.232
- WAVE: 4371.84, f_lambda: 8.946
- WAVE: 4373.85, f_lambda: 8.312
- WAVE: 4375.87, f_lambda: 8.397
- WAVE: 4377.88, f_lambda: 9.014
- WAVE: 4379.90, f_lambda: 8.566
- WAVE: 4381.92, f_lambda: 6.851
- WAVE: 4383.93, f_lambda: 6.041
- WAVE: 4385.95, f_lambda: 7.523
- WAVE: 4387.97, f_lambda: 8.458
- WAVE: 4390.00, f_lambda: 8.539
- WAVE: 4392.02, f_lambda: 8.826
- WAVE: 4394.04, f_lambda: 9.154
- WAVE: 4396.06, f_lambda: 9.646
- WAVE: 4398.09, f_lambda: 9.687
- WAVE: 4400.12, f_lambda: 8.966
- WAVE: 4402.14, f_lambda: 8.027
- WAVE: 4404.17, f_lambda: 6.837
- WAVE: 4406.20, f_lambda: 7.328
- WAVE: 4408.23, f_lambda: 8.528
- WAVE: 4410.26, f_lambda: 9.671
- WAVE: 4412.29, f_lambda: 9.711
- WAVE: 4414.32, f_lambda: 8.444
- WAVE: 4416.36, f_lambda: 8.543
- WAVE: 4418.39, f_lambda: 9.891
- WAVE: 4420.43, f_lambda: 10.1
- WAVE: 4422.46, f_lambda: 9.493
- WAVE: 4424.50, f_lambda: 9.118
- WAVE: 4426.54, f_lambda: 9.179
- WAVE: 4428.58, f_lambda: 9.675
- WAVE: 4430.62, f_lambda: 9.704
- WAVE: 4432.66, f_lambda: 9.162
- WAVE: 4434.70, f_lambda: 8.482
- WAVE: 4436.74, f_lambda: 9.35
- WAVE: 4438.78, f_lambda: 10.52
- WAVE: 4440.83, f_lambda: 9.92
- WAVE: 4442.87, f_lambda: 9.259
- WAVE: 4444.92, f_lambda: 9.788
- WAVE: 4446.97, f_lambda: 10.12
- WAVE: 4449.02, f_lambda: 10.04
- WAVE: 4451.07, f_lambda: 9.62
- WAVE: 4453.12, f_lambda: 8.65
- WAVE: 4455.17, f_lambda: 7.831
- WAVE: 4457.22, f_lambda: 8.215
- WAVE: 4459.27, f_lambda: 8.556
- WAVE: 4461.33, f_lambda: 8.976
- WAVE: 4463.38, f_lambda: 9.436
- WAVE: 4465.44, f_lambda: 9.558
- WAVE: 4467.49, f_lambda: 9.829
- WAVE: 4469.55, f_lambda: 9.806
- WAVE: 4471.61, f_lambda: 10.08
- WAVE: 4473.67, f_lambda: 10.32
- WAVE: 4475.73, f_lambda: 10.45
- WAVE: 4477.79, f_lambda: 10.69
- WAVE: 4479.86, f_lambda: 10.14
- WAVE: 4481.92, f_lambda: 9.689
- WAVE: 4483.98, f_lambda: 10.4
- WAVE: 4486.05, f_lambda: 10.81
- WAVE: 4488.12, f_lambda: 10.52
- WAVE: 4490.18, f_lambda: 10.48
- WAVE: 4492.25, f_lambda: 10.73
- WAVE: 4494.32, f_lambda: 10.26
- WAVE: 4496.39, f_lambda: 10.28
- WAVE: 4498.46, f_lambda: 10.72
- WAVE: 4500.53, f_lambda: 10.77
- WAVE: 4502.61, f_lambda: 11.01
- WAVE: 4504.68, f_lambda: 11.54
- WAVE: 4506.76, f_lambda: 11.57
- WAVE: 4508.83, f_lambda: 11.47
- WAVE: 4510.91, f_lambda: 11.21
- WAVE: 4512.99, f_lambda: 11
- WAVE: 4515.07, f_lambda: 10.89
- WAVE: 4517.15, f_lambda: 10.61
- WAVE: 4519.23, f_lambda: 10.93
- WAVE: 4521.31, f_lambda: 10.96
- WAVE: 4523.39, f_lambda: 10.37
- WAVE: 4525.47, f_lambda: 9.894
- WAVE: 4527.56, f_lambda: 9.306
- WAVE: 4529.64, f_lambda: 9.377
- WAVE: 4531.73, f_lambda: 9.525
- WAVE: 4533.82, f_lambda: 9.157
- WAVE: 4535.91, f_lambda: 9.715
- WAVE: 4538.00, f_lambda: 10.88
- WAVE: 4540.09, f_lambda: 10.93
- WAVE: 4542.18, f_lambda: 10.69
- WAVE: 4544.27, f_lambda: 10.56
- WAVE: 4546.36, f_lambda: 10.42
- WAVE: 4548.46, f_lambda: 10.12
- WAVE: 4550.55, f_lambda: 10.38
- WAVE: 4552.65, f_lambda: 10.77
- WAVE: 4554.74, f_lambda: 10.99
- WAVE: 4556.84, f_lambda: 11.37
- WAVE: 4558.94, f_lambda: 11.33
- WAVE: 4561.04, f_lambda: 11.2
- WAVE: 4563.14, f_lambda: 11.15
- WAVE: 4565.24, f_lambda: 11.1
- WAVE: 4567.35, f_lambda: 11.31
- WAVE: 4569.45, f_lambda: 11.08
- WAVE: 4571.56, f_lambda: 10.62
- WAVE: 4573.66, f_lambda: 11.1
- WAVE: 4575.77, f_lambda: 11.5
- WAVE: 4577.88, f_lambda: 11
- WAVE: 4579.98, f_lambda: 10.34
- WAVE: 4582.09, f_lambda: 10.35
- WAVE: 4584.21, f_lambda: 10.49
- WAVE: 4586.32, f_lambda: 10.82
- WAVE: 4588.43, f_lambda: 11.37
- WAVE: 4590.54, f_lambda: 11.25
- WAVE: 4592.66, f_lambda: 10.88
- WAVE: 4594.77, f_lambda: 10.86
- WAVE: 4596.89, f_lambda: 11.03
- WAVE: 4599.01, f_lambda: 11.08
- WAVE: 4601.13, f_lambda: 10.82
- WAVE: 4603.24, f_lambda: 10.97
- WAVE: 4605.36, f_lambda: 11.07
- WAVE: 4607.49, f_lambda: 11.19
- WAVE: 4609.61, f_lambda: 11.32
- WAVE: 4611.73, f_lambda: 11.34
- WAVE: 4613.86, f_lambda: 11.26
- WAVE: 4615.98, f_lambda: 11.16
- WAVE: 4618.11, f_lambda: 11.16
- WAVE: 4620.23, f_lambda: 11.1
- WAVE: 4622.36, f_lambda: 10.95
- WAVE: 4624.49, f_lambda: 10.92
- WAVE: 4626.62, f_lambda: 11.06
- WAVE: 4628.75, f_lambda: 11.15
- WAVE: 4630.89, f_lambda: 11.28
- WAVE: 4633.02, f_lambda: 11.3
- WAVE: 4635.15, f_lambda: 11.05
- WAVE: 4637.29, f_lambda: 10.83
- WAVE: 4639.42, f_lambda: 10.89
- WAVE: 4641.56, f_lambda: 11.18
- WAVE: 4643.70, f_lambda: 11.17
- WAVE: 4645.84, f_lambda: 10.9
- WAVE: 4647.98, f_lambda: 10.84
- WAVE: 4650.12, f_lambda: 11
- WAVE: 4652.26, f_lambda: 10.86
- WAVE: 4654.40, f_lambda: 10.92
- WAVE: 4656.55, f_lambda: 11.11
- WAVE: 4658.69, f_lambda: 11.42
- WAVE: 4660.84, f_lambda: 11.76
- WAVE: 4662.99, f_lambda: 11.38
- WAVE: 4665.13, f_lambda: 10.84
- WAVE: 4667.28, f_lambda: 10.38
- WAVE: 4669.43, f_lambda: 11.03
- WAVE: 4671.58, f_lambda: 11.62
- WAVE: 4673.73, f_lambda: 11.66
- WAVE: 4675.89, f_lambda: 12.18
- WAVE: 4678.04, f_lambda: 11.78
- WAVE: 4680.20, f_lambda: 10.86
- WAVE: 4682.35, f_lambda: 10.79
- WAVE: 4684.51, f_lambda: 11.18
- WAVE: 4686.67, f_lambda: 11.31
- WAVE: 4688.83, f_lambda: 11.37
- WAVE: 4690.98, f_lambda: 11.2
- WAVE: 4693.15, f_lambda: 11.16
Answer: -0.06 mag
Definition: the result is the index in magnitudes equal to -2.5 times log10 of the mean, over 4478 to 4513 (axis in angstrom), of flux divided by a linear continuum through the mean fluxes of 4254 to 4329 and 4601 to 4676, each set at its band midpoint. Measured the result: -0.137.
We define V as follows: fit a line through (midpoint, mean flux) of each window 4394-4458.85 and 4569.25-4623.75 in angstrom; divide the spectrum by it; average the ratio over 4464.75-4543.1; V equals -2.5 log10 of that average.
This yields -0.048 mag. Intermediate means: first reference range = 9.14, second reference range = 11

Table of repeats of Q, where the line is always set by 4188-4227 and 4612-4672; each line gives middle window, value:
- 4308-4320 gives 0.07 mag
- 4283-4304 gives 0.23 mag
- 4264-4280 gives 0.10 mag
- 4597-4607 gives -0.03 mag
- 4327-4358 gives -0.02 mag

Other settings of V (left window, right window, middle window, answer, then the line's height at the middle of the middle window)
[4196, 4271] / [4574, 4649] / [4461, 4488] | -0.043 mag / 9.67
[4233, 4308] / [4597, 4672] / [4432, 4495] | -0.063 mag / 9.18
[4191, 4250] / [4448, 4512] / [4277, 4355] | 0.108 mag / 8.36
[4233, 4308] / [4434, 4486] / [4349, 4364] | -0.109 mag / 8.2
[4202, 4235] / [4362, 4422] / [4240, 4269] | 0.010 mag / 7.55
